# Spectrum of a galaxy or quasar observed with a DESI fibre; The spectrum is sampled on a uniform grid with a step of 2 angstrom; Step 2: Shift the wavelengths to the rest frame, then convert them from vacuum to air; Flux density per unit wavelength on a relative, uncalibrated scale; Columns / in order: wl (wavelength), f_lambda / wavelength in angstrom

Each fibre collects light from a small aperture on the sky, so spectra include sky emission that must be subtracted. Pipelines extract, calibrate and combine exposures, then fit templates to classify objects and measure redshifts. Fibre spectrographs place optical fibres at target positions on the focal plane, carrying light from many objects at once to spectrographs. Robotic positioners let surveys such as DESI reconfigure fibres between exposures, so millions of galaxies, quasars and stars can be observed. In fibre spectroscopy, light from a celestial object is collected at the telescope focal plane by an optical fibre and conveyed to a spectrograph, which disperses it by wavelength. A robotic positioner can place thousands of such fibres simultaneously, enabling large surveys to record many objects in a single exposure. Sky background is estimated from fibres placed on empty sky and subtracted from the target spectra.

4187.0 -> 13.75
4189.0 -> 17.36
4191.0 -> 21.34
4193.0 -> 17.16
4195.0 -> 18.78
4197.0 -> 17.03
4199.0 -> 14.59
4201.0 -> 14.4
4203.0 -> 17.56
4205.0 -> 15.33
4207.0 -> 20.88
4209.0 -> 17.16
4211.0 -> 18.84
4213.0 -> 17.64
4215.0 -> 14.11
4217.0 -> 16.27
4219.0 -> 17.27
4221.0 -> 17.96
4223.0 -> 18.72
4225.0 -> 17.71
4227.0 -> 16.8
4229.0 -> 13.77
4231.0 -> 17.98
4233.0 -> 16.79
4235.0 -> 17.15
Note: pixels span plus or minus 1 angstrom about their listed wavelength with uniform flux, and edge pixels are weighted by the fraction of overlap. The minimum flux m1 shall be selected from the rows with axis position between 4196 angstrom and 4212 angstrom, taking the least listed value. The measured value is 14.4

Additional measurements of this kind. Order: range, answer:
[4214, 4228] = 14.11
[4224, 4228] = 16.8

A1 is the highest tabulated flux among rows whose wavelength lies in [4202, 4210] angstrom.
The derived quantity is 20.88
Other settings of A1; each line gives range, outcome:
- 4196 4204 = 17.56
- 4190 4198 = 21.34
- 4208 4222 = 18.84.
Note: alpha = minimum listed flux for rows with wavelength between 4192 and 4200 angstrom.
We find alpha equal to 14.59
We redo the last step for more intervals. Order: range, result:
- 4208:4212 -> 17.16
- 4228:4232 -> 13.77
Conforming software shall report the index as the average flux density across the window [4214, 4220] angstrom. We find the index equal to 15.9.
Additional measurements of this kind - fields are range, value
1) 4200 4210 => 17.1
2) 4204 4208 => 18.1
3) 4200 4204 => 16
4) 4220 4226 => 18.1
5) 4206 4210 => 19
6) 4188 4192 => 19.4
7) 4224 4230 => 16.1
